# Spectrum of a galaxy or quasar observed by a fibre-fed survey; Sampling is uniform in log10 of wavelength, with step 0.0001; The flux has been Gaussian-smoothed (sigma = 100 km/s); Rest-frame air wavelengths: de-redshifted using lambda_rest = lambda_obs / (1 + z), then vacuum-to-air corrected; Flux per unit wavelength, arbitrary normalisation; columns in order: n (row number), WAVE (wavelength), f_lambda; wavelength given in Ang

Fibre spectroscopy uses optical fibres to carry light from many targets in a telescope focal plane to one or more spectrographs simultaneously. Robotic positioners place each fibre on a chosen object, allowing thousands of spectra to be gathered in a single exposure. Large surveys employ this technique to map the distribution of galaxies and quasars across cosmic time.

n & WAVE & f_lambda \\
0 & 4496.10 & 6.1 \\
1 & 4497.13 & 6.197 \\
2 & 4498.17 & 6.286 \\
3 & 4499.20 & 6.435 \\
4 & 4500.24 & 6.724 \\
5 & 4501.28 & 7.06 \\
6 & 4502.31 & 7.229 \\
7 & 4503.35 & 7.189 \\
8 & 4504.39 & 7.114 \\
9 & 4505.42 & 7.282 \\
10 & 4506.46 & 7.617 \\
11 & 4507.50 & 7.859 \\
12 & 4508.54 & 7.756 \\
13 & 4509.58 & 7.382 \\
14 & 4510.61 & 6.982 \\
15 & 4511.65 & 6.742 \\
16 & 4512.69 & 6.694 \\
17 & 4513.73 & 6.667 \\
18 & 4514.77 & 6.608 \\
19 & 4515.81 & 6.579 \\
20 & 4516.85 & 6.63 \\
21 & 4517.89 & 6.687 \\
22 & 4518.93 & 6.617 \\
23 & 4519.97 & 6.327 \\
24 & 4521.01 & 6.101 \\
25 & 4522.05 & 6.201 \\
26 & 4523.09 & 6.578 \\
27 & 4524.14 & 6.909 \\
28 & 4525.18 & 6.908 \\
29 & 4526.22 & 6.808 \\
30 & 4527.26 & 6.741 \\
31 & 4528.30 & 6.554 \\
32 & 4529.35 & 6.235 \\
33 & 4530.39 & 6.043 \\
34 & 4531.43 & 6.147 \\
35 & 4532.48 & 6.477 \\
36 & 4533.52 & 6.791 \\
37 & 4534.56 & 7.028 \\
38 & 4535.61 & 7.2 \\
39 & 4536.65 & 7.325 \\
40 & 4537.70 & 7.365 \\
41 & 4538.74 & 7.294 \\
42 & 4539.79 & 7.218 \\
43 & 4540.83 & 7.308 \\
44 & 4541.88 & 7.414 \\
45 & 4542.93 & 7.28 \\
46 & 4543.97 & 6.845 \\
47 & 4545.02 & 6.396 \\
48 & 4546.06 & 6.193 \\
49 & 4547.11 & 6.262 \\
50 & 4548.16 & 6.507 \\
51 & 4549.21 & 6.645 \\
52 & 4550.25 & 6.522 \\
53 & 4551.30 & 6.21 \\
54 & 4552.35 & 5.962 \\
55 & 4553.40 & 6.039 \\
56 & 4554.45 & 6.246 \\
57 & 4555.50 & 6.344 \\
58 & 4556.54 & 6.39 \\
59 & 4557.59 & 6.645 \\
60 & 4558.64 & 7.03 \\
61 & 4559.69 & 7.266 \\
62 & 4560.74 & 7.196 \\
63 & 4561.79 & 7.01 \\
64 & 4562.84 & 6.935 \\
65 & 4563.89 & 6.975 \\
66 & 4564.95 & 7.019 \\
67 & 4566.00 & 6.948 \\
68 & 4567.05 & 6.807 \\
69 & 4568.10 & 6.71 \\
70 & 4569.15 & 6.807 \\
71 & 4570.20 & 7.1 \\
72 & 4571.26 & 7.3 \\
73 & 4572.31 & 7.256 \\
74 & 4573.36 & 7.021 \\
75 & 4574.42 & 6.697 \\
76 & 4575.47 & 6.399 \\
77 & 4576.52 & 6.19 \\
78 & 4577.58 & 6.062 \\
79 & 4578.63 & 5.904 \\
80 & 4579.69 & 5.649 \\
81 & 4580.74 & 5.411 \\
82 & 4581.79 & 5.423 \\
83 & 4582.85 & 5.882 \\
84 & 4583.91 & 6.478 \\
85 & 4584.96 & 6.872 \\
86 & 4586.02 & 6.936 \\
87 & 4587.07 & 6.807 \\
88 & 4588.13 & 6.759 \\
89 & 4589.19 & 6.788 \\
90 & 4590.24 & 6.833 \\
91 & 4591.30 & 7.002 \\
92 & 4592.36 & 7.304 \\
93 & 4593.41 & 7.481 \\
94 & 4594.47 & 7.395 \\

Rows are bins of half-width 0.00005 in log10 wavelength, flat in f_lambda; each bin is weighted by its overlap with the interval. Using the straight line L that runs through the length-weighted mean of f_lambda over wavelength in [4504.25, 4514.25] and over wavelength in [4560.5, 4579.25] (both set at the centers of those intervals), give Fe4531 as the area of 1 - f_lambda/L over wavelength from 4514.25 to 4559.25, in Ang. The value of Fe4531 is 2.4 Ang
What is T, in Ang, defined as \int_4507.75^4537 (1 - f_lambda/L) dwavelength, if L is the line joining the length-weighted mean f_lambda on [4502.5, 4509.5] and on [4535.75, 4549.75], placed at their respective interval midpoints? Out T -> 2.1 Ang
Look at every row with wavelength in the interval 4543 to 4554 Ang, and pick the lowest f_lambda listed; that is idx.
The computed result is 5.962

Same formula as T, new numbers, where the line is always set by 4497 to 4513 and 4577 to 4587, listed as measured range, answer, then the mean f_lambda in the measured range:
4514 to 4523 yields 0.54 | 6.48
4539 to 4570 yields -1.42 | 6.74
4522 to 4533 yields 0.42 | 6.52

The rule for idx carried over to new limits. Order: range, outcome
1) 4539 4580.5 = 5.649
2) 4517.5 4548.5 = 6.043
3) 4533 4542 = 6.791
